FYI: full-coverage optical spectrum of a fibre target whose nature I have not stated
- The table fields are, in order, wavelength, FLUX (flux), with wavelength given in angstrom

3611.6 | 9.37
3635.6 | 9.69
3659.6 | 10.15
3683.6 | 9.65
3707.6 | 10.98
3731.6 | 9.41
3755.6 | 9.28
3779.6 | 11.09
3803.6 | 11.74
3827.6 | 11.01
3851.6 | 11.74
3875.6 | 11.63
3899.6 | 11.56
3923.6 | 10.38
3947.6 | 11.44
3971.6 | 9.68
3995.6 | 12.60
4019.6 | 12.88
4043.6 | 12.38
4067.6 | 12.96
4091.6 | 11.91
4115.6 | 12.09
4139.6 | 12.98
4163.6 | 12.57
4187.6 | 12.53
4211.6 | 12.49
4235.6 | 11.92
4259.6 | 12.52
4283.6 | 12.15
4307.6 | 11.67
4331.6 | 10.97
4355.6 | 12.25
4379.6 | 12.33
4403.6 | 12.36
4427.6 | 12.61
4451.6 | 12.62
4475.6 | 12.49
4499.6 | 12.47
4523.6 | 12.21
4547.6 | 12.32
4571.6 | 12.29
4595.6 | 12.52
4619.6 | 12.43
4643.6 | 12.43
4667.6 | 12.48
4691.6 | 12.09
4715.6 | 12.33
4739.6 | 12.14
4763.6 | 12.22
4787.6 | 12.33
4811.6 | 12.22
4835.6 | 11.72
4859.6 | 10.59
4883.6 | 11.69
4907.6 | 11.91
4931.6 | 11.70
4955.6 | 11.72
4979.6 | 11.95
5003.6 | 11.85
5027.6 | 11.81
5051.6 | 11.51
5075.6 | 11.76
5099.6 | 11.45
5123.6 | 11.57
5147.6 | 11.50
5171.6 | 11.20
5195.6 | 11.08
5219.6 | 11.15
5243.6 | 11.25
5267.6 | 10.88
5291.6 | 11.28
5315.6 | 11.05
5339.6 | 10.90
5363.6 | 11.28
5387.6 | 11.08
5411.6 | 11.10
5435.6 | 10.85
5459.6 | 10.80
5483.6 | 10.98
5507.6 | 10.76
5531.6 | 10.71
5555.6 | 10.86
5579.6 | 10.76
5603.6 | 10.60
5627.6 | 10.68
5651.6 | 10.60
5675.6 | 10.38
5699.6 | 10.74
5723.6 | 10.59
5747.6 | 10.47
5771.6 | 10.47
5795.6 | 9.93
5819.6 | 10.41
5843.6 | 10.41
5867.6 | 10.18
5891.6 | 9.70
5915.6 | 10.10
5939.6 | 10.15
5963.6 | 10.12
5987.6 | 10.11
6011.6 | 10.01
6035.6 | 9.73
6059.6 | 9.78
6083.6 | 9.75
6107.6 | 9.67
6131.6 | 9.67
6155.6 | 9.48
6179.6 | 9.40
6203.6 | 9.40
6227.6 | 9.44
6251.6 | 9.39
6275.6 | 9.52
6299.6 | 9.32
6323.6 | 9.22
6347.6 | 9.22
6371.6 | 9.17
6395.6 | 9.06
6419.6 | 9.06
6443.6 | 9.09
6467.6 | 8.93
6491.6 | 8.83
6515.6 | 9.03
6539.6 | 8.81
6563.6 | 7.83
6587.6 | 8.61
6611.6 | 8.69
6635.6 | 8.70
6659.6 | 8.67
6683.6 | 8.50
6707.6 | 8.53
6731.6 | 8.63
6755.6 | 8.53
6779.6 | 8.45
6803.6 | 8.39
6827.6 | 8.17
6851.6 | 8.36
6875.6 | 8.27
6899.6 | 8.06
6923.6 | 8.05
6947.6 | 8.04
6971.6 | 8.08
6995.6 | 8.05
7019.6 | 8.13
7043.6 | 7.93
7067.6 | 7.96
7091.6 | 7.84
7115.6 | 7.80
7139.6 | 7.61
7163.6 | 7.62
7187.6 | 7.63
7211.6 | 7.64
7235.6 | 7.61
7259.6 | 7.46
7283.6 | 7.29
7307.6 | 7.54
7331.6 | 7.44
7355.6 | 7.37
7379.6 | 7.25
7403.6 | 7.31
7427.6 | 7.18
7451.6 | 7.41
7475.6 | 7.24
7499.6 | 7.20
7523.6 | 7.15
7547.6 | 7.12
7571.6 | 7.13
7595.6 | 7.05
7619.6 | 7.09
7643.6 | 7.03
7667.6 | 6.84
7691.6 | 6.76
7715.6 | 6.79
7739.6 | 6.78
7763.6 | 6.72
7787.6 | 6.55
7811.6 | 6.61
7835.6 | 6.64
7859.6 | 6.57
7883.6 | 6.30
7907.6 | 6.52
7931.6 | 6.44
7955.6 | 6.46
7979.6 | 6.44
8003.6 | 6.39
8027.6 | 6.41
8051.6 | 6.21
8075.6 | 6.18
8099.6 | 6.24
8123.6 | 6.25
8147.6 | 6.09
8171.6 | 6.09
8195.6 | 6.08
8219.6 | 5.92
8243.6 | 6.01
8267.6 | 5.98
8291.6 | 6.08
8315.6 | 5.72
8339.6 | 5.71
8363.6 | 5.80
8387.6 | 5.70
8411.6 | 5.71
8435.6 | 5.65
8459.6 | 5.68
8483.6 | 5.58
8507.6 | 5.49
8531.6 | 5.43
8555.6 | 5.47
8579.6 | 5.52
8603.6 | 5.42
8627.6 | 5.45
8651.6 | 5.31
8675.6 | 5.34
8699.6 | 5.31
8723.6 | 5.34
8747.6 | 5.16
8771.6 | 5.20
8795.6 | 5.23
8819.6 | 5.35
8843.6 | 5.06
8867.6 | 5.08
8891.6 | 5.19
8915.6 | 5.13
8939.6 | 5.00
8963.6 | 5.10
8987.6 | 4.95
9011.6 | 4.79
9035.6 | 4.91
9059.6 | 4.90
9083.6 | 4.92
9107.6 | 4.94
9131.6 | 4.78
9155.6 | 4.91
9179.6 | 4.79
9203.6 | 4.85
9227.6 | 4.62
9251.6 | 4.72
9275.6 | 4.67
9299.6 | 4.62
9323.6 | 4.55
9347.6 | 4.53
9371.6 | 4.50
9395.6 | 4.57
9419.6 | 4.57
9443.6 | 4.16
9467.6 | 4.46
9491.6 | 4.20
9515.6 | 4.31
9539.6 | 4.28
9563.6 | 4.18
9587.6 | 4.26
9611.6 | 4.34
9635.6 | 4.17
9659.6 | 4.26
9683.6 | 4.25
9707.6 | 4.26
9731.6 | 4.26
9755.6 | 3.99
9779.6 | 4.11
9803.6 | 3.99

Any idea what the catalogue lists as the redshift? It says 0.00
